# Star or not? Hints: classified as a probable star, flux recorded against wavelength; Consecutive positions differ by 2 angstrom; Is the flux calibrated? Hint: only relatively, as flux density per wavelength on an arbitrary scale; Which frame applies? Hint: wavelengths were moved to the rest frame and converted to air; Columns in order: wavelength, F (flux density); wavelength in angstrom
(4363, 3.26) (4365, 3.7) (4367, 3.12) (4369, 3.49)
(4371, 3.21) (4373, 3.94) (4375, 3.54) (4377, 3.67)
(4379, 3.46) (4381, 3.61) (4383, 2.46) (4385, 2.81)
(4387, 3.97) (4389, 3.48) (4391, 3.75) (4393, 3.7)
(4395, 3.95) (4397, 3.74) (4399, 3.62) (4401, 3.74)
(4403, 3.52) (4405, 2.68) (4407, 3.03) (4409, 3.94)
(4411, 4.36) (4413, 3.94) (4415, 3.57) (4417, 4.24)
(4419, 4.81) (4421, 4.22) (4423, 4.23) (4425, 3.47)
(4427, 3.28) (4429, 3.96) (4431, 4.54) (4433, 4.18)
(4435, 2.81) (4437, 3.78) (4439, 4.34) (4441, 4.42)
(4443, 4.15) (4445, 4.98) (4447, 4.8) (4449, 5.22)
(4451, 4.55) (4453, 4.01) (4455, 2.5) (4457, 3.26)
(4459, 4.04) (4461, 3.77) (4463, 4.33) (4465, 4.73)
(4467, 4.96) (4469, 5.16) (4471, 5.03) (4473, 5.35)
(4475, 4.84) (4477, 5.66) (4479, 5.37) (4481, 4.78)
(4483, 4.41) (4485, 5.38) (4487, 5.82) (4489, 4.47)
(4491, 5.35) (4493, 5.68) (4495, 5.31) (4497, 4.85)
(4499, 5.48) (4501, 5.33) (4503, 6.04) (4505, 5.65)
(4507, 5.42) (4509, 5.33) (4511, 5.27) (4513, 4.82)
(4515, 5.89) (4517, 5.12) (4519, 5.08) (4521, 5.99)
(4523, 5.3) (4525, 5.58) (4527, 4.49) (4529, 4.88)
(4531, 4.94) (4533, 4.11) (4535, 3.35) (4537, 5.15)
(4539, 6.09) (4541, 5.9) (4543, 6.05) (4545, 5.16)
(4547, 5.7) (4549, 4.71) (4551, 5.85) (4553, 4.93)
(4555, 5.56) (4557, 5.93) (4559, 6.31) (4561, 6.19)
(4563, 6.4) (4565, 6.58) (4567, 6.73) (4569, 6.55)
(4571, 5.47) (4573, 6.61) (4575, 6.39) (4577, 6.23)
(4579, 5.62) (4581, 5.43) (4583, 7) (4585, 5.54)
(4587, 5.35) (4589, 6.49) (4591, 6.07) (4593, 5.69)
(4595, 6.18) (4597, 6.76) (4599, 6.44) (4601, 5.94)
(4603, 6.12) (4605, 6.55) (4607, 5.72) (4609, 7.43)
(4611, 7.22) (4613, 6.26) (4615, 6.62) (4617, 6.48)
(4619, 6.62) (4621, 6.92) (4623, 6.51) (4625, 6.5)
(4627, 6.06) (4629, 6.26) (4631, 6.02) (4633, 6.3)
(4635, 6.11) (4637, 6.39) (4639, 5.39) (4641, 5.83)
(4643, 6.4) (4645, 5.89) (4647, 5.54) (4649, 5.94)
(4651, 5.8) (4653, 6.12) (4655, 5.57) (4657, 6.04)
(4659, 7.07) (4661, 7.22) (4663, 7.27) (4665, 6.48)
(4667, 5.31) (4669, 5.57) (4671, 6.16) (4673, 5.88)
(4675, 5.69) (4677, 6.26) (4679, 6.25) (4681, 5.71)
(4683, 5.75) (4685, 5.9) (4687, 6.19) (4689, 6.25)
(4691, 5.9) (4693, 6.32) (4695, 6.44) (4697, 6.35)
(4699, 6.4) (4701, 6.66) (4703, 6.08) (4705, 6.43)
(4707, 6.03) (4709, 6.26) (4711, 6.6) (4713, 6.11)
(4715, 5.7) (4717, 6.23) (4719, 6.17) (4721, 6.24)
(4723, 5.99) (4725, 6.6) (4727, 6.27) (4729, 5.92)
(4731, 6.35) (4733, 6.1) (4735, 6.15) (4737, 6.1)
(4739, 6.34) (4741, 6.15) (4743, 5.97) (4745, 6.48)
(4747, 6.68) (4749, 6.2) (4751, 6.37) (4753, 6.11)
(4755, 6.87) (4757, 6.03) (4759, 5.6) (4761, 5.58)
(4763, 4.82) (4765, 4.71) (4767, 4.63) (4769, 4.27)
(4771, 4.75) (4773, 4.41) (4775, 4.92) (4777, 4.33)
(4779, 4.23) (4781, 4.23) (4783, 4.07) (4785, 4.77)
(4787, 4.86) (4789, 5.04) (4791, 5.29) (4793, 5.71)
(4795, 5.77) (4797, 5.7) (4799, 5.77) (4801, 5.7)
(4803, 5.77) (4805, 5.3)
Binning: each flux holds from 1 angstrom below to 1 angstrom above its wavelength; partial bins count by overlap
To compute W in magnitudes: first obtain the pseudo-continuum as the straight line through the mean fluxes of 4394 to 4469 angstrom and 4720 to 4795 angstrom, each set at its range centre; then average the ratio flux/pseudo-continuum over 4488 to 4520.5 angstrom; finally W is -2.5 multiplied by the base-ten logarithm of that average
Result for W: -0.22 mag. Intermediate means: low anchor 4.01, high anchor 5.55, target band 5.33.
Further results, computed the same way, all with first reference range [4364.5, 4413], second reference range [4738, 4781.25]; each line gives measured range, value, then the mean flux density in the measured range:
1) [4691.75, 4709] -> -0.223 mag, 6.33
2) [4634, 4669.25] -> -0.242 mag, 6.12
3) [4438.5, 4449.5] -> -0.212 mag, 4.64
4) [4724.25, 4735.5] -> -0.174 mag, 6.23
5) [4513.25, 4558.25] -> -0.220 mag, 5.26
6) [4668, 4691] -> -0.182 mag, 5.96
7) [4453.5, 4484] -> -0.151 mag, 4.54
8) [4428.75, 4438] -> -0.025 mag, 3.85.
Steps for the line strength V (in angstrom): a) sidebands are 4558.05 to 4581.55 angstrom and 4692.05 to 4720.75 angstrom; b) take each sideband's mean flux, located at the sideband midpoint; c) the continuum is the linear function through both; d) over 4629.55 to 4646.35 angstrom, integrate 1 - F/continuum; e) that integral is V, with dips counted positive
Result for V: 0.6 angstrom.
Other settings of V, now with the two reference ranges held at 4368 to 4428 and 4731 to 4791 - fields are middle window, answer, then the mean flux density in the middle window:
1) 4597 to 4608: -3.7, 6.21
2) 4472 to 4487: -4.1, 5.16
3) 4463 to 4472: -2.1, 4.9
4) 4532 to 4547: -2.8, 5.15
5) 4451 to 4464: 0.7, 3.72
